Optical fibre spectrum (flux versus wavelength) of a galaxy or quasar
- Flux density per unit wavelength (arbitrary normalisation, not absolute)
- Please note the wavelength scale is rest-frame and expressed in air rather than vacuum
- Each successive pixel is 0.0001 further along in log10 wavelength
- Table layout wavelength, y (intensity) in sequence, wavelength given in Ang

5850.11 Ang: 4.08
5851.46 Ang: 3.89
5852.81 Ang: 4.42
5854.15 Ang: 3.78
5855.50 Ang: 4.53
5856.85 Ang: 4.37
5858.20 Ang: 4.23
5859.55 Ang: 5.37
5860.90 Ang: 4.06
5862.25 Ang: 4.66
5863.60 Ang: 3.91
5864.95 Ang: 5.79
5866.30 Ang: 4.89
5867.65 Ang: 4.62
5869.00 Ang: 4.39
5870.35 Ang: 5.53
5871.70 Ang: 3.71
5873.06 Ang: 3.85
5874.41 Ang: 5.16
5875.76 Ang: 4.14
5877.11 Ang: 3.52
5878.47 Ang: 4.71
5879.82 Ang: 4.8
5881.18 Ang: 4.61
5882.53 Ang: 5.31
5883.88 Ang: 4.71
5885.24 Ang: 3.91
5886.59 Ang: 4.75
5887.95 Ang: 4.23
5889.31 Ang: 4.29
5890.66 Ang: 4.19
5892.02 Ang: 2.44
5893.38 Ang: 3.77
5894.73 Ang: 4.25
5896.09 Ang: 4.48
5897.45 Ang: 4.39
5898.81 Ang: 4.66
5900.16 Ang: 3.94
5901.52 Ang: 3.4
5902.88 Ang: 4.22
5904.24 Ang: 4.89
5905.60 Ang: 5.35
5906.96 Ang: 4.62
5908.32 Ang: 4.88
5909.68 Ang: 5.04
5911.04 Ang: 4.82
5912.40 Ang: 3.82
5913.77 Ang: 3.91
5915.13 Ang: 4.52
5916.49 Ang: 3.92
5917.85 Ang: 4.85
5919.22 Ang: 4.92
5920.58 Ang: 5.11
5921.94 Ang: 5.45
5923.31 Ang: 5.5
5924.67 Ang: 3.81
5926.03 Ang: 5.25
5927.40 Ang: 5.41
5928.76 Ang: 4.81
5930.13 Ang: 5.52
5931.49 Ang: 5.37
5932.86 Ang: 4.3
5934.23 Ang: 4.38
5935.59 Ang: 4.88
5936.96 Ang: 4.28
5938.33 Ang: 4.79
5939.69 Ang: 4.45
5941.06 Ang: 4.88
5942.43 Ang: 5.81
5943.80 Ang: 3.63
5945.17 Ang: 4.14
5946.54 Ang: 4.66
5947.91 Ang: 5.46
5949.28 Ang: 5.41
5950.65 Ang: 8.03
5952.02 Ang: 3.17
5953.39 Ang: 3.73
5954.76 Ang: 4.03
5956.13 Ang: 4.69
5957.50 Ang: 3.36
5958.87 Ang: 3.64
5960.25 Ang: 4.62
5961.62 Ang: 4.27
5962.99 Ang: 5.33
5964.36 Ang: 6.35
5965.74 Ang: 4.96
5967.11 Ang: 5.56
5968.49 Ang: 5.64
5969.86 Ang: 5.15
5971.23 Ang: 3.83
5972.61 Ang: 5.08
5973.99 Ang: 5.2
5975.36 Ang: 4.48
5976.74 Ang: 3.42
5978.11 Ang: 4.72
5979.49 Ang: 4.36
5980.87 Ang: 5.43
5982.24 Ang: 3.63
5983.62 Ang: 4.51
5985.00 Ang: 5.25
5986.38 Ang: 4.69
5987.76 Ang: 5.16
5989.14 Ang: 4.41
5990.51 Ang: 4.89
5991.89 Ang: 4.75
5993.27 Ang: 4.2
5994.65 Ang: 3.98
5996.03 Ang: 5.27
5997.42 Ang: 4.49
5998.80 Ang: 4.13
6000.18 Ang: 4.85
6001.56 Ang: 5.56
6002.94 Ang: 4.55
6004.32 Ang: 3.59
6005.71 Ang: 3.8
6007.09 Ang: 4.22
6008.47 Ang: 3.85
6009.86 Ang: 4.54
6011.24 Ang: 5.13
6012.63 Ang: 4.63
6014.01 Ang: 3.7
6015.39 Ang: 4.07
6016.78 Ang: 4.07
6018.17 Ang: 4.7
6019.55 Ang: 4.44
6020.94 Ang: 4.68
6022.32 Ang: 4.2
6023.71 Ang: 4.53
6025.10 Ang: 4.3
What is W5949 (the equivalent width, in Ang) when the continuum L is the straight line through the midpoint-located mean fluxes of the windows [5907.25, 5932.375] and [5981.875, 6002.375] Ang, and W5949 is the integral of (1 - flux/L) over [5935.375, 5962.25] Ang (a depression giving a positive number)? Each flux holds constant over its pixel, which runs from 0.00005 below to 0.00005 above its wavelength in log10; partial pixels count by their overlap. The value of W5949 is 0.9 Ang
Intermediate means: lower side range 4.82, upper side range 4.67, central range 4.59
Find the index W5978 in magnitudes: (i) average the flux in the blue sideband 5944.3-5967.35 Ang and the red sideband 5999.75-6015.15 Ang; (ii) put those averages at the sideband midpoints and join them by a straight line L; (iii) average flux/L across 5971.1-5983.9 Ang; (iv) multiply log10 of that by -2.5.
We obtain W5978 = 0.03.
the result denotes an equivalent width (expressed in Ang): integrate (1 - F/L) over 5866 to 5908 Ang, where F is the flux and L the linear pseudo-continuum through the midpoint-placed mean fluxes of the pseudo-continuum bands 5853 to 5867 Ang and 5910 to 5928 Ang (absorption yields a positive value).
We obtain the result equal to 2.28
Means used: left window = 4.56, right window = 4.72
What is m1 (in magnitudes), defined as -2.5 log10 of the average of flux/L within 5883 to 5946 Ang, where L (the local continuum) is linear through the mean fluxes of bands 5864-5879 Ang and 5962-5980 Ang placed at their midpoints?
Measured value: 0.04 mag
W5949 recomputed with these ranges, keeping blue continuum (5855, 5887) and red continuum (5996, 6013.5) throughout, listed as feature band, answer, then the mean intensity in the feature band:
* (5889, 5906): 1.46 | 4.15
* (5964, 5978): -1.34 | 4.92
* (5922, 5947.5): -1.56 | 4.79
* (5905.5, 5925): -0.71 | 4.7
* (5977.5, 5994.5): -0.61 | 4.64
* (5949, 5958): -0.23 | 4.62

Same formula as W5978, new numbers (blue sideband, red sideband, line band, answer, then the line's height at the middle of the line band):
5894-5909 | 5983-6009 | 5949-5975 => -0.075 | 4.51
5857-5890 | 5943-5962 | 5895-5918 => 0.021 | 4.53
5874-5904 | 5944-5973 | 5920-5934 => -0.108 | 4.56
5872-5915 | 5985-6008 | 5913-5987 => -0.068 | 4.46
